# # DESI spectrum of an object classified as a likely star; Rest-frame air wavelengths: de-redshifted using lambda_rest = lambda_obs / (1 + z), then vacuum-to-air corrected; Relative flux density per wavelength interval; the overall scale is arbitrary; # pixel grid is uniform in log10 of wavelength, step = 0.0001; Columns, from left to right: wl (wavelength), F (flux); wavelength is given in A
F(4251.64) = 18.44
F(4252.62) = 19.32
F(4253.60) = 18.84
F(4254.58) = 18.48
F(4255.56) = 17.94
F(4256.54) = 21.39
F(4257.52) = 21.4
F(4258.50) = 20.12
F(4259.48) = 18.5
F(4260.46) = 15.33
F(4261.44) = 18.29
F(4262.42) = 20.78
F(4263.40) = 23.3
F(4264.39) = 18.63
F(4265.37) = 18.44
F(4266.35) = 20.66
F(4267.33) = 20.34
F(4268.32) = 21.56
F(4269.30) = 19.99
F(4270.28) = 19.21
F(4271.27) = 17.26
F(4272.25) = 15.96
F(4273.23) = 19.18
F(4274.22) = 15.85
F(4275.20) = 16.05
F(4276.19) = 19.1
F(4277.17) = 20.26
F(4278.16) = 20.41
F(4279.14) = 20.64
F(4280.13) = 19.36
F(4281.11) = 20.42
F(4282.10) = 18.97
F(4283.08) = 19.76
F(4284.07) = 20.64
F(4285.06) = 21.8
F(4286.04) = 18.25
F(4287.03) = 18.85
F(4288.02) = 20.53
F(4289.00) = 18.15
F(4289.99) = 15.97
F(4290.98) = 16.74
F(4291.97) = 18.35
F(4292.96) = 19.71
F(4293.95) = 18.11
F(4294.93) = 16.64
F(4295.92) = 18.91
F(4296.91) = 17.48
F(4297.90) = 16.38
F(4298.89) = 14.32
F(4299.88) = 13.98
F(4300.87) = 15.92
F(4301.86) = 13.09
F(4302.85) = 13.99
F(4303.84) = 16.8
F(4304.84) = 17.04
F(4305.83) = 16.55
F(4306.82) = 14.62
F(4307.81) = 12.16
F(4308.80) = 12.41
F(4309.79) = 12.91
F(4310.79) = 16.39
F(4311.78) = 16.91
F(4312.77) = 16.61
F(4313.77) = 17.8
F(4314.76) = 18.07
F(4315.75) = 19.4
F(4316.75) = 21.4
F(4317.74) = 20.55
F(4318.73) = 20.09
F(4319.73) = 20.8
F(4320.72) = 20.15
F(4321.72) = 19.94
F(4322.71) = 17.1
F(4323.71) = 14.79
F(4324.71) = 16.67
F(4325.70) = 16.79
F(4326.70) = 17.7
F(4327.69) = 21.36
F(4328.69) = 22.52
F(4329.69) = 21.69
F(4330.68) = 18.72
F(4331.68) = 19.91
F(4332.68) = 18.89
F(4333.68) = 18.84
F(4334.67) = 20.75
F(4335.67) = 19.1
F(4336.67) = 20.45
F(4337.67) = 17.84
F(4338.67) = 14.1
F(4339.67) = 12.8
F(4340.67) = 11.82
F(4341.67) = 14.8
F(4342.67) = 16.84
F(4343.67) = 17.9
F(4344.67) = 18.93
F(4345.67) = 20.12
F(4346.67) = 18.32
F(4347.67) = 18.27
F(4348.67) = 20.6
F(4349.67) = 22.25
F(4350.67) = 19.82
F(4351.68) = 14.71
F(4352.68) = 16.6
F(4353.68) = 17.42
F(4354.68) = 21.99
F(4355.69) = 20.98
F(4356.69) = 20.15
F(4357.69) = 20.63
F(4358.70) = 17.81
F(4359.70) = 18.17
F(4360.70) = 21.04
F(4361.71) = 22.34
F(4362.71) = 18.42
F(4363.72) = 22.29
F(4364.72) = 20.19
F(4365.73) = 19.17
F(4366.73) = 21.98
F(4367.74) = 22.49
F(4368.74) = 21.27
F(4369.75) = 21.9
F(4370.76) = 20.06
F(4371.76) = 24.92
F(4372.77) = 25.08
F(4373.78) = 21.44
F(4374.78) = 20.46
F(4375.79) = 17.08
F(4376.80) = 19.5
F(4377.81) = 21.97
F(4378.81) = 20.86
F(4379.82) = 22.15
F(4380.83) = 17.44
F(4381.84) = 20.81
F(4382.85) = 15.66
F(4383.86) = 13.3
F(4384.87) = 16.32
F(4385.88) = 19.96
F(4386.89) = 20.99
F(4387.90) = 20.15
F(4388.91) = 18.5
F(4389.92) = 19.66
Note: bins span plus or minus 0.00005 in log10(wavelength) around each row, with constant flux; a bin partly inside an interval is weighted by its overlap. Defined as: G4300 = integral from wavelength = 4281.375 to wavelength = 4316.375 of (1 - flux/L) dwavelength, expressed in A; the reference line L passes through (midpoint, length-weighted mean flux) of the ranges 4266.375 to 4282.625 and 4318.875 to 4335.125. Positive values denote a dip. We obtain 3.9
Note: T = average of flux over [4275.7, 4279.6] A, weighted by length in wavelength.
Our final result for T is 20.1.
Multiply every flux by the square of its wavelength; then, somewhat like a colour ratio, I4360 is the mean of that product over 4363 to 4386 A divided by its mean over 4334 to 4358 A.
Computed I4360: 1.1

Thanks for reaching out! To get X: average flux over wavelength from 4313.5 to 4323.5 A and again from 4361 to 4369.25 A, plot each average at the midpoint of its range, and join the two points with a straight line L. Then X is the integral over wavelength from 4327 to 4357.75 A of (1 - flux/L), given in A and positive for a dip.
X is 2.4 A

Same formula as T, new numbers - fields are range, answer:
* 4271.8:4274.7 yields 17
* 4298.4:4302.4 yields 14.3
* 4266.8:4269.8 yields 20.6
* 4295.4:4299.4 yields 16.8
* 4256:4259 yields 20.9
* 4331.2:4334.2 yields 19.2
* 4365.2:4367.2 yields 20.6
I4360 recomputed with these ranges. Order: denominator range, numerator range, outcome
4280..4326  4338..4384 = 1.14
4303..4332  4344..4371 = 1.14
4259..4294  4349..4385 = 1.10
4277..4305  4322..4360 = 1.05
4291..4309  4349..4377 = 1.31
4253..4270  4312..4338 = 1.00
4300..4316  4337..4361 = 1.18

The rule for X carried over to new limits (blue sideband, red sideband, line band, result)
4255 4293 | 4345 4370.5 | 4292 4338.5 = 4.6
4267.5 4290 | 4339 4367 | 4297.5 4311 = 3.1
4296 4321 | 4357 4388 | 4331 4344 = 0.7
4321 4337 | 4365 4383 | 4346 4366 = 0.6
